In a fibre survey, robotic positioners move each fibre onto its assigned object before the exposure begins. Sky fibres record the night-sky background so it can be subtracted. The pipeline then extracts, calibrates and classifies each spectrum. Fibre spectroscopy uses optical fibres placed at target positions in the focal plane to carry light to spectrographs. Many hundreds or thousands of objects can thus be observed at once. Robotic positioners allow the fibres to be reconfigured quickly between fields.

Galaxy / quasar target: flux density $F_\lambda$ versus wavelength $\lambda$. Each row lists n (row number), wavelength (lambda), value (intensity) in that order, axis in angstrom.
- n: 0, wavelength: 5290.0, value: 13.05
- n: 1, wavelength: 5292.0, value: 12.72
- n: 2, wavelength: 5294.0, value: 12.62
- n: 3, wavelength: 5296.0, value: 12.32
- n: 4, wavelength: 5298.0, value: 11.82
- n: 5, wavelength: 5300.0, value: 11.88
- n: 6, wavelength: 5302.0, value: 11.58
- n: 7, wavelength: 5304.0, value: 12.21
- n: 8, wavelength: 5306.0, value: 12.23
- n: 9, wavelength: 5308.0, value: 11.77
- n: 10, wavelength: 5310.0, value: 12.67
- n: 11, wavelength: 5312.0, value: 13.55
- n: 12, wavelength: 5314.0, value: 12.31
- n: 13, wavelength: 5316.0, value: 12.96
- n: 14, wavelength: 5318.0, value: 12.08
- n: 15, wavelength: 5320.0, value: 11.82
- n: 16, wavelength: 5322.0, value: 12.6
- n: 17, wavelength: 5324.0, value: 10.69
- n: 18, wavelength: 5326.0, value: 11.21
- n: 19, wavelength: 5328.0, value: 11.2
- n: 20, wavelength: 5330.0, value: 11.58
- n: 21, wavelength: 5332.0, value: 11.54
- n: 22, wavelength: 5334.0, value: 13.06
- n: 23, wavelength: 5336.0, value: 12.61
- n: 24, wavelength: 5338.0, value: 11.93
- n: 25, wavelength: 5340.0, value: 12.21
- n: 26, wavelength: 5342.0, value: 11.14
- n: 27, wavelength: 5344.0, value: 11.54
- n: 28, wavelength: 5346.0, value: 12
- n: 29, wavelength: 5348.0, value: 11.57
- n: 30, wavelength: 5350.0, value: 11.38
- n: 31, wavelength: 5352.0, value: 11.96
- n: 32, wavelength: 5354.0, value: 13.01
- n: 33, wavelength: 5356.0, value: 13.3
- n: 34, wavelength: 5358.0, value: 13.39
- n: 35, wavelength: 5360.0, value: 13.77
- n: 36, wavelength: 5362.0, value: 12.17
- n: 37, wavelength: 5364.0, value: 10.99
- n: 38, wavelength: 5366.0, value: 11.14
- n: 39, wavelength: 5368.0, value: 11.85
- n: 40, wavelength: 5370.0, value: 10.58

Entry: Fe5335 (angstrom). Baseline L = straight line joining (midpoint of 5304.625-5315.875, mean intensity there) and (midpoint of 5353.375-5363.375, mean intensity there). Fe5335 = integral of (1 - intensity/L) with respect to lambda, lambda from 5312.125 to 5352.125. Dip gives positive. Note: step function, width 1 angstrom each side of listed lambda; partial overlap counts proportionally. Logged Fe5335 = 2.7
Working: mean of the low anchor 12.5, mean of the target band 11.9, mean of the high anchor 13.1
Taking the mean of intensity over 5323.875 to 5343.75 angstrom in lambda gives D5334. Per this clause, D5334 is 11.8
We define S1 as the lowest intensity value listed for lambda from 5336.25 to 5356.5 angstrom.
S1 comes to 11.14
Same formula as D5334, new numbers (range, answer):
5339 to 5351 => 11.6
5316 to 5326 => 11.9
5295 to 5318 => 12.3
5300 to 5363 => 12.2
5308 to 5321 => 12.5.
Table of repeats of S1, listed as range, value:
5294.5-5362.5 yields 10.69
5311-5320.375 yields 11.82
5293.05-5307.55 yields 11.58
